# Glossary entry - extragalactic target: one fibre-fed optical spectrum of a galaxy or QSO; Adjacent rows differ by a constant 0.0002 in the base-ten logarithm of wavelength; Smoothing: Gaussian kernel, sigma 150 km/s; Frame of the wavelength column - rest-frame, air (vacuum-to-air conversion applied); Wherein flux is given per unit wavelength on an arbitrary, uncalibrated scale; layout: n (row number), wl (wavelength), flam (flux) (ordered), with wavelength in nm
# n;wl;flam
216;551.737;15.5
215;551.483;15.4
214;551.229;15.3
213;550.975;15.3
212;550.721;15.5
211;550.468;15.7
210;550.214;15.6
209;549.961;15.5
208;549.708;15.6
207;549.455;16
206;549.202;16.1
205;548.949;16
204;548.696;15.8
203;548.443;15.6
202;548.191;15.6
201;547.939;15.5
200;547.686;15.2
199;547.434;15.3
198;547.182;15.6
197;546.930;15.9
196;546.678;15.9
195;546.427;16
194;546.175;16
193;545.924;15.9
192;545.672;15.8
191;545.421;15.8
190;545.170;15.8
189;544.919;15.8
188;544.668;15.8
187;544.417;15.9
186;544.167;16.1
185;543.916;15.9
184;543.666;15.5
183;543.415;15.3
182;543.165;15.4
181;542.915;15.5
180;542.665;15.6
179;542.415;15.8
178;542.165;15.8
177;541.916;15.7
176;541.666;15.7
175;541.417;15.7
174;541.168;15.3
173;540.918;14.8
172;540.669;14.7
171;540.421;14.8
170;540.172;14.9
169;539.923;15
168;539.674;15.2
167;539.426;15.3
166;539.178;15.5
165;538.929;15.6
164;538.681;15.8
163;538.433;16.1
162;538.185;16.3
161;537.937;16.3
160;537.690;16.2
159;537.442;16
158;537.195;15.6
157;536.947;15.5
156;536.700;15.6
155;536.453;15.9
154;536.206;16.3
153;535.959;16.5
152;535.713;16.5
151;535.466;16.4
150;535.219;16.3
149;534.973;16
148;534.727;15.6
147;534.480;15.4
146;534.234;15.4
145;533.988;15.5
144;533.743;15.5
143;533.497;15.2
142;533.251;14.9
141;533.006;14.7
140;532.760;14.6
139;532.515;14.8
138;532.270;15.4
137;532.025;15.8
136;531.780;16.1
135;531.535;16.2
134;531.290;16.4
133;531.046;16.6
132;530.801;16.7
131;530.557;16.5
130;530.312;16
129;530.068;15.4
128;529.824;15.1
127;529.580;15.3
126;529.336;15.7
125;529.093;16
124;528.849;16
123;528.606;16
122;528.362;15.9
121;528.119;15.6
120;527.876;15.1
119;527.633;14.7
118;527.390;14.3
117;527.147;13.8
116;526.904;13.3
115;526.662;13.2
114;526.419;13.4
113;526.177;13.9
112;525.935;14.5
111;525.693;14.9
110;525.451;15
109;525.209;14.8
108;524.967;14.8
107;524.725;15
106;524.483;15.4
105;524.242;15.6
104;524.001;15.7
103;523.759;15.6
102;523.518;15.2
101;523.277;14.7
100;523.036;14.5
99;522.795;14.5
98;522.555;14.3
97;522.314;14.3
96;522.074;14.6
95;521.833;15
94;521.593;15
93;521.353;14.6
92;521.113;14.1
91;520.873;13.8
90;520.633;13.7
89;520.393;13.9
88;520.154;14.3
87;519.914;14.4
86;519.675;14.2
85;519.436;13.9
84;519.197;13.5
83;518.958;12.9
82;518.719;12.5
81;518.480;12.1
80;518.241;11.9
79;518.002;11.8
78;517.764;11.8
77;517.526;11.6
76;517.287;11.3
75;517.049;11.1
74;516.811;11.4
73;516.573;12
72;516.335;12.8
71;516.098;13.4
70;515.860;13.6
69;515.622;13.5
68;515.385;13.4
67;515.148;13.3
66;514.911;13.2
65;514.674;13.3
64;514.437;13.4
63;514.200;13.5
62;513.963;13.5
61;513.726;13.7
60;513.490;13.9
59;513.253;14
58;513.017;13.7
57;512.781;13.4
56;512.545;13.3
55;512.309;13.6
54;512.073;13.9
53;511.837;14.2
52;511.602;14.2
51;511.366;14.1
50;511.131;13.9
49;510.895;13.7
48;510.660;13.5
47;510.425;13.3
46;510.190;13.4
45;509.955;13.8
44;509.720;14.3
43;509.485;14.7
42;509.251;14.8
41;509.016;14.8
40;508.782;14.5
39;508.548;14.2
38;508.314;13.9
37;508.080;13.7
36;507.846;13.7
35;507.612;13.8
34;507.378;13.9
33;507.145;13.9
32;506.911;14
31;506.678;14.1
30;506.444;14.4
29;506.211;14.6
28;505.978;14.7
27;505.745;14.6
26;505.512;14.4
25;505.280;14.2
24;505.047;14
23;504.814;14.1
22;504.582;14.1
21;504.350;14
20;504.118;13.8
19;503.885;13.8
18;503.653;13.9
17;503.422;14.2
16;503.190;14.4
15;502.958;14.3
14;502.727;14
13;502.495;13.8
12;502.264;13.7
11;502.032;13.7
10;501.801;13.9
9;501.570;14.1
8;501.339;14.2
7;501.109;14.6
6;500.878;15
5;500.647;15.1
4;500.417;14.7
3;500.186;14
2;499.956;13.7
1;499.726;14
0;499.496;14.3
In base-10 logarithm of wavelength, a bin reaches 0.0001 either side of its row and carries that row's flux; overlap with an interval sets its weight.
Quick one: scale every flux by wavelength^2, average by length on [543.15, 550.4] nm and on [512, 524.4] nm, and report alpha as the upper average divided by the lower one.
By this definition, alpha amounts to 1.29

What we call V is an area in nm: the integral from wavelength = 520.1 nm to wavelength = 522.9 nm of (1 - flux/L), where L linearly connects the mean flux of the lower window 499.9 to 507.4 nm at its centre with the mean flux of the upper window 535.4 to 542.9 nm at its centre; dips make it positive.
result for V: 0.11 nm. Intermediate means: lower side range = 14.2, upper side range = 15.7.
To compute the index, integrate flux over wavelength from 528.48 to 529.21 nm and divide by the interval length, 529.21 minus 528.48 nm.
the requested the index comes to 16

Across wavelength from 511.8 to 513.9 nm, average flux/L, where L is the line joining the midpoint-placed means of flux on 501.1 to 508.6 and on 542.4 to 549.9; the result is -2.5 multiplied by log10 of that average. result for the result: 0.05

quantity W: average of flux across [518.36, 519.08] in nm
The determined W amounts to 12.5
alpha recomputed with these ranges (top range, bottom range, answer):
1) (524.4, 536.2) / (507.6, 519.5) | 1.23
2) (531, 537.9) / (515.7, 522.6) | 1.26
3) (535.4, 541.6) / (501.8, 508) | 1.27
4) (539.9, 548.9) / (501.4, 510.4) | 1.28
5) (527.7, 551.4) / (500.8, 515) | 1.27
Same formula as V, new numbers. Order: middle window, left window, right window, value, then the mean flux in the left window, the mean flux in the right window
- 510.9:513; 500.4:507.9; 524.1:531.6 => 0.10 nm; 14.2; 15.2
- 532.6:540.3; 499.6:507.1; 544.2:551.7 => -0.18 nm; 14.2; 15.7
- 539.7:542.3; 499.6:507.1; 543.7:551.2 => 0.04 nm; 14.2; 15.7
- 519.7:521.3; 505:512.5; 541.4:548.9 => 0.06 nm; 14.1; 15.7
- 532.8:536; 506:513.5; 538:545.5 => -0.09 nm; 14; 15.6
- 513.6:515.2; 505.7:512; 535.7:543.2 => 0.11 nm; 14.1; 15.6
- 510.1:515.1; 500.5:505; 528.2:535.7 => 0.35 nm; 14.1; 15.7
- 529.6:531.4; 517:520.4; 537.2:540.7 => -0.21 nm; 12.7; 15.6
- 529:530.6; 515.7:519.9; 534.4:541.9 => -0.14 nm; 12.5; 15.7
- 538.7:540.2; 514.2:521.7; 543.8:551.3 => -0.03 nm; 13.1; 15.7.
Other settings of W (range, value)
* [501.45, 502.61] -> 13.8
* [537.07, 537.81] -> 15.9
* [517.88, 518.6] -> 11.9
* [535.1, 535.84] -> 16.4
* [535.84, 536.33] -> 16.4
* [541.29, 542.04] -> 15.7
